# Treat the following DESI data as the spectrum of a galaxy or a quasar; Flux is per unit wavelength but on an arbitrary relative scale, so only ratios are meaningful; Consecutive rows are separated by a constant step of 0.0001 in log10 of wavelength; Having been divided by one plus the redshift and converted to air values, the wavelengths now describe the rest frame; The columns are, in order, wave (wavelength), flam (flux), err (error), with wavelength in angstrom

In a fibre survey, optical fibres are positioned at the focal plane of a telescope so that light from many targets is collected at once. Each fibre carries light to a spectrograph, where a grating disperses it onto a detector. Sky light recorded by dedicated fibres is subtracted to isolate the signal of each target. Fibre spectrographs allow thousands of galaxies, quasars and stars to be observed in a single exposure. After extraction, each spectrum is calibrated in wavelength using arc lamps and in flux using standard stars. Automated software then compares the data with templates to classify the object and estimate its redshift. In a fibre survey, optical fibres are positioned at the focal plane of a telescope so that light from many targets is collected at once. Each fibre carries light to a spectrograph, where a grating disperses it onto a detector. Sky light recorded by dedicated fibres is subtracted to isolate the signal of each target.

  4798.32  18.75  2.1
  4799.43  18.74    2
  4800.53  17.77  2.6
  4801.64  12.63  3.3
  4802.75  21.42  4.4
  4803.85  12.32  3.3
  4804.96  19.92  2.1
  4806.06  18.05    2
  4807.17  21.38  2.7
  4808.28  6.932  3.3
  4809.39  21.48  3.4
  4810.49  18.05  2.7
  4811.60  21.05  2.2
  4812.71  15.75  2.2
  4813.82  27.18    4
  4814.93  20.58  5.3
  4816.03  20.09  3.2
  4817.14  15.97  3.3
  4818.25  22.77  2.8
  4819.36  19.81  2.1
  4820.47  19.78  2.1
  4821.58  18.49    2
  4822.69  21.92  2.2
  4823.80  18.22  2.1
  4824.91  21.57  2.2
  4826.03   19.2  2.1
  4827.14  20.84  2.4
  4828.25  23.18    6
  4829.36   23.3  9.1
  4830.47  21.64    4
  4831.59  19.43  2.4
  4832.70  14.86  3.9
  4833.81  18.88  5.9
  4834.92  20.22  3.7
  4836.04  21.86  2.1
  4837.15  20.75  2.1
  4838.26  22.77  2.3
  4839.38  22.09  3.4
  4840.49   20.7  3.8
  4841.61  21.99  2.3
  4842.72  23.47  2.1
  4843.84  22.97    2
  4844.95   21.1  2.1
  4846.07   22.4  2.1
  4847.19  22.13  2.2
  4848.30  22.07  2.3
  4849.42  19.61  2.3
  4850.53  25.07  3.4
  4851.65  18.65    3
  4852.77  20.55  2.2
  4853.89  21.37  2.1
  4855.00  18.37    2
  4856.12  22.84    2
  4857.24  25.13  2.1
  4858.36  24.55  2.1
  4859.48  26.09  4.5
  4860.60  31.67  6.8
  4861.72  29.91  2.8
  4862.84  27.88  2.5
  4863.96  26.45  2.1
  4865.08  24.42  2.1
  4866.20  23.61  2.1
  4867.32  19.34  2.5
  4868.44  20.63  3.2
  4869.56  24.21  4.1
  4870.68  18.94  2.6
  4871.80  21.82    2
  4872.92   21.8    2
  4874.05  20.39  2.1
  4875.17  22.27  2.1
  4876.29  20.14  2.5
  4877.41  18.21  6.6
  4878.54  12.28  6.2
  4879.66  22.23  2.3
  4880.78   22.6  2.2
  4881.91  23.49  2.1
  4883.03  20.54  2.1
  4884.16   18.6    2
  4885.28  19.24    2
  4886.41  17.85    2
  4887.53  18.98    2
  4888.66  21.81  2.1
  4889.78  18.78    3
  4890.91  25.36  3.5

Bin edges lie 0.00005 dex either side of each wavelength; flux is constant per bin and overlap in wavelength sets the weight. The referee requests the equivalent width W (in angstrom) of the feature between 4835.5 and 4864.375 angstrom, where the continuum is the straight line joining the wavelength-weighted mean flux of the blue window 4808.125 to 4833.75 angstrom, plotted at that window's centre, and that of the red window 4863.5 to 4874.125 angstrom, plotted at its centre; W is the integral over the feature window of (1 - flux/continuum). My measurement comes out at -2.53 angstrom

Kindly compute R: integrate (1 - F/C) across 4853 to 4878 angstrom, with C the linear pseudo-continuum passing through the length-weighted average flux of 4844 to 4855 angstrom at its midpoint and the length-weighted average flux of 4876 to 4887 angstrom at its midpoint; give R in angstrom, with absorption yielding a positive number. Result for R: -3.3 angstrom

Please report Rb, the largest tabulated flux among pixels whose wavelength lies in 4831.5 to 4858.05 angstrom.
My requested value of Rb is 25.13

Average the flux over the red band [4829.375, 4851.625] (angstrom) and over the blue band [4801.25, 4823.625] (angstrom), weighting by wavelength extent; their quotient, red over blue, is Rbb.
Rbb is 1.1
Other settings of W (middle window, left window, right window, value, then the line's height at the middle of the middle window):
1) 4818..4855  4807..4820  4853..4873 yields 0.6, 21.4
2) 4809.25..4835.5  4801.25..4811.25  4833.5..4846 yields -1.3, 19.3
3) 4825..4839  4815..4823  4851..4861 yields 0.2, 21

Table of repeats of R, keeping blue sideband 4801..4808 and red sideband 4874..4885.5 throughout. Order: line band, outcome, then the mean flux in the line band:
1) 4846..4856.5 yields -1.3 angstrom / 21.2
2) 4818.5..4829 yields -1.5 angstrom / 20.5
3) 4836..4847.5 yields -2.1 angstrom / 22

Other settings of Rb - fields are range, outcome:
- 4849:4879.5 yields 31.67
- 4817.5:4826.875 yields 22.77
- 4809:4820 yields 27.18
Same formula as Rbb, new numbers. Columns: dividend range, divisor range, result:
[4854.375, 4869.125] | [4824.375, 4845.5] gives 1.17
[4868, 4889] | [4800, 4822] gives 1.09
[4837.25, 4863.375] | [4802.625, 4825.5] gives 1.21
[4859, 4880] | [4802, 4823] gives 1.20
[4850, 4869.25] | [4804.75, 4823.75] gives 1.24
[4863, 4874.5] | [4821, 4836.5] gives 1.11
